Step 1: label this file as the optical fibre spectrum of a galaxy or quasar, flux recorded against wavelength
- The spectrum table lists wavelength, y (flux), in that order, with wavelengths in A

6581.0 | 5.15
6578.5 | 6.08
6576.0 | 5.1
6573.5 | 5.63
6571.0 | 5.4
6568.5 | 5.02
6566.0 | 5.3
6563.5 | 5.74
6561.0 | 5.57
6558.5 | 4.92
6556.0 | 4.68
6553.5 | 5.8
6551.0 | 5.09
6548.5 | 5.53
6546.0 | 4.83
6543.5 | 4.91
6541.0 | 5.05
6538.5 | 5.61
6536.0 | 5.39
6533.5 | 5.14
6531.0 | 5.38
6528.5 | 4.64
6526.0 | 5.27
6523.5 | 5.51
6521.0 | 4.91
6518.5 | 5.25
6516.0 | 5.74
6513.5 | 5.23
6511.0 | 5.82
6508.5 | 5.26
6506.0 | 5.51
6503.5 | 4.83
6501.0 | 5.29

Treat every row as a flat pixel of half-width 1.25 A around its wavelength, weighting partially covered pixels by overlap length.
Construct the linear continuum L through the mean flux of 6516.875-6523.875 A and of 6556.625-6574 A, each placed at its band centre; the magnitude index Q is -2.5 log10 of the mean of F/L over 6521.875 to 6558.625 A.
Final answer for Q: 0.02 mag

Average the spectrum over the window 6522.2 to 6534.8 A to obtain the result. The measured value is 5.19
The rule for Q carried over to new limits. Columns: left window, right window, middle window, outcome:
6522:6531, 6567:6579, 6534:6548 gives 0.01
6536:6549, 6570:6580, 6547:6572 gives 0.02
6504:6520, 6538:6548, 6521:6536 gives 0.01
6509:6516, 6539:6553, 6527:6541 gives 0.01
